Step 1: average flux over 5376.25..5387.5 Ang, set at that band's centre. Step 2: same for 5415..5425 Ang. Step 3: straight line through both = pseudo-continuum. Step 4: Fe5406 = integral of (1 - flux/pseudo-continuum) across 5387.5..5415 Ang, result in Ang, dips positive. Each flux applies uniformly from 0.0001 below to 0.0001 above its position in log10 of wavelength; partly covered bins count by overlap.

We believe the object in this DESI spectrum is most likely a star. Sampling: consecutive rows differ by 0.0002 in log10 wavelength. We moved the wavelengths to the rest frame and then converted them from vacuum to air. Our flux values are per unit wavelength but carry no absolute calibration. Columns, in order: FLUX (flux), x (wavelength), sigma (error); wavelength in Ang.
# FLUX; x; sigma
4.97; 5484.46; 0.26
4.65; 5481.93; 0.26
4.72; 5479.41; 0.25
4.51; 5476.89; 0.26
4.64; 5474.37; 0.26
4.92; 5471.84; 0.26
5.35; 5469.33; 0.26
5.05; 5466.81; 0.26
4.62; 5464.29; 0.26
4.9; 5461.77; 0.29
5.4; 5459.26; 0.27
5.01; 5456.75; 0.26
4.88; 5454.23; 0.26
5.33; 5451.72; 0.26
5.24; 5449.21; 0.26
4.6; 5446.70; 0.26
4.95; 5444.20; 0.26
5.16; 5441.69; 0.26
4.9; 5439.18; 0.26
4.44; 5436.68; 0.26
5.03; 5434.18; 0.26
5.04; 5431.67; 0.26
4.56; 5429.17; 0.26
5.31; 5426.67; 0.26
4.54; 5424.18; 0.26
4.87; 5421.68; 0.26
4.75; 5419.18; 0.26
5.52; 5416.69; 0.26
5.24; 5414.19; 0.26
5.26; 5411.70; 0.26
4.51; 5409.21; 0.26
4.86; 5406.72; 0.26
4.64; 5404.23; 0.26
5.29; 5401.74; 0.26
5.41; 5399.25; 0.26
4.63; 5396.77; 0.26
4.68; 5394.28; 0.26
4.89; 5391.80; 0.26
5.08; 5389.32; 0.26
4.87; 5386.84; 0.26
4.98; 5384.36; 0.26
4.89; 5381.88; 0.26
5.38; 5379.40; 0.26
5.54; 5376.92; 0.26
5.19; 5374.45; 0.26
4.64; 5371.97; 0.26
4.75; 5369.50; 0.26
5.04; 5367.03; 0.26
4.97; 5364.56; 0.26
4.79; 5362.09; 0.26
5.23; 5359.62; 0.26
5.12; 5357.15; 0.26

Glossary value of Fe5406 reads 0.5 Ang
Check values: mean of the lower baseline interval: 5.12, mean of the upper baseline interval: 4.95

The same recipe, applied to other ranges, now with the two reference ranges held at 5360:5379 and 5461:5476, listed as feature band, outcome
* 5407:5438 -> 0.22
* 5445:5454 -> -0.20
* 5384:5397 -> 0.34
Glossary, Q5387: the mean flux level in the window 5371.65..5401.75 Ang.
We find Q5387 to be 5.04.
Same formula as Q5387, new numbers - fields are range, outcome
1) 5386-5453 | 4.95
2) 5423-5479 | 4.92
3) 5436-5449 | 4.86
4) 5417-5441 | 4.86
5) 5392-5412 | 4.89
